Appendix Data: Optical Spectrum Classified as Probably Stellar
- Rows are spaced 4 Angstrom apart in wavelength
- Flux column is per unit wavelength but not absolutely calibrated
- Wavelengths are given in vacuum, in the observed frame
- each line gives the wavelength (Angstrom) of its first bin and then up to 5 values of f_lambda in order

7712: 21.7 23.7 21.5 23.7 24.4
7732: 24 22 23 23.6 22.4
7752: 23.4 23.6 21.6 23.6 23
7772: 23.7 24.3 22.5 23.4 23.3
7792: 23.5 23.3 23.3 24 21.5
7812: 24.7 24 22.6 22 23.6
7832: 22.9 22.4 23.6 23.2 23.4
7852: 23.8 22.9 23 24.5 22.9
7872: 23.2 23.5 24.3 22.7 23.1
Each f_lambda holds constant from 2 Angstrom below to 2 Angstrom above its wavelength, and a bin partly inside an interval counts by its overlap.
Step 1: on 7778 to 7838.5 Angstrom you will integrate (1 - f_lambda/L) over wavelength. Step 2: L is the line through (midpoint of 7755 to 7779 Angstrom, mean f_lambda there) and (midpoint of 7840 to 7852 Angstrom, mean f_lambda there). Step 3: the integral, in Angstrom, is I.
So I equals 0.54 Angstrom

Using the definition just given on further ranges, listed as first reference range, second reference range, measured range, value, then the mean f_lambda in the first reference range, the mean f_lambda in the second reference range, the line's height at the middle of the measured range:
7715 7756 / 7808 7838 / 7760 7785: -0.2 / 23.2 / 23.1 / 23.1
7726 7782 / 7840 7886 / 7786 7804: -0.1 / 23.2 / 23.4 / 23.3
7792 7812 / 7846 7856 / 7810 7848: 0.2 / 23.2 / 23.5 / 23.4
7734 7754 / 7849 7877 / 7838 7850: 0.0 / 22.9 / 23.4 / 23.3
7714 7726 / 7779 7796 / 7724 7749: -0.3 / 23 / 23.2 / 23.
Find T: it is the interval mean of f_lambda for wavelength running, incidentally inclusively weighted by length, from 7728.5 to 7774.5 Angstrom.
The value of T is 23.1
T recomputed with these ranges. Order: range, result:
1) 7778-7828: 23.2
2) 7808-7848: 23.1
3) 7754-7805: 23.3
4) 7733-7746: 23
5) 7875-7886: 23.5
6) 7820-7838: 22.7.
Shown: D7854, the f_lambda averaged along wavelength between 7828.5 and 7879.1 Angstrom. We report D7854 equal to 23.3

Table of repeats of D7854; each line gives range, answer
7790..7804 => 23.5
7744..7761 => 22.9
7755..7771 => 23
